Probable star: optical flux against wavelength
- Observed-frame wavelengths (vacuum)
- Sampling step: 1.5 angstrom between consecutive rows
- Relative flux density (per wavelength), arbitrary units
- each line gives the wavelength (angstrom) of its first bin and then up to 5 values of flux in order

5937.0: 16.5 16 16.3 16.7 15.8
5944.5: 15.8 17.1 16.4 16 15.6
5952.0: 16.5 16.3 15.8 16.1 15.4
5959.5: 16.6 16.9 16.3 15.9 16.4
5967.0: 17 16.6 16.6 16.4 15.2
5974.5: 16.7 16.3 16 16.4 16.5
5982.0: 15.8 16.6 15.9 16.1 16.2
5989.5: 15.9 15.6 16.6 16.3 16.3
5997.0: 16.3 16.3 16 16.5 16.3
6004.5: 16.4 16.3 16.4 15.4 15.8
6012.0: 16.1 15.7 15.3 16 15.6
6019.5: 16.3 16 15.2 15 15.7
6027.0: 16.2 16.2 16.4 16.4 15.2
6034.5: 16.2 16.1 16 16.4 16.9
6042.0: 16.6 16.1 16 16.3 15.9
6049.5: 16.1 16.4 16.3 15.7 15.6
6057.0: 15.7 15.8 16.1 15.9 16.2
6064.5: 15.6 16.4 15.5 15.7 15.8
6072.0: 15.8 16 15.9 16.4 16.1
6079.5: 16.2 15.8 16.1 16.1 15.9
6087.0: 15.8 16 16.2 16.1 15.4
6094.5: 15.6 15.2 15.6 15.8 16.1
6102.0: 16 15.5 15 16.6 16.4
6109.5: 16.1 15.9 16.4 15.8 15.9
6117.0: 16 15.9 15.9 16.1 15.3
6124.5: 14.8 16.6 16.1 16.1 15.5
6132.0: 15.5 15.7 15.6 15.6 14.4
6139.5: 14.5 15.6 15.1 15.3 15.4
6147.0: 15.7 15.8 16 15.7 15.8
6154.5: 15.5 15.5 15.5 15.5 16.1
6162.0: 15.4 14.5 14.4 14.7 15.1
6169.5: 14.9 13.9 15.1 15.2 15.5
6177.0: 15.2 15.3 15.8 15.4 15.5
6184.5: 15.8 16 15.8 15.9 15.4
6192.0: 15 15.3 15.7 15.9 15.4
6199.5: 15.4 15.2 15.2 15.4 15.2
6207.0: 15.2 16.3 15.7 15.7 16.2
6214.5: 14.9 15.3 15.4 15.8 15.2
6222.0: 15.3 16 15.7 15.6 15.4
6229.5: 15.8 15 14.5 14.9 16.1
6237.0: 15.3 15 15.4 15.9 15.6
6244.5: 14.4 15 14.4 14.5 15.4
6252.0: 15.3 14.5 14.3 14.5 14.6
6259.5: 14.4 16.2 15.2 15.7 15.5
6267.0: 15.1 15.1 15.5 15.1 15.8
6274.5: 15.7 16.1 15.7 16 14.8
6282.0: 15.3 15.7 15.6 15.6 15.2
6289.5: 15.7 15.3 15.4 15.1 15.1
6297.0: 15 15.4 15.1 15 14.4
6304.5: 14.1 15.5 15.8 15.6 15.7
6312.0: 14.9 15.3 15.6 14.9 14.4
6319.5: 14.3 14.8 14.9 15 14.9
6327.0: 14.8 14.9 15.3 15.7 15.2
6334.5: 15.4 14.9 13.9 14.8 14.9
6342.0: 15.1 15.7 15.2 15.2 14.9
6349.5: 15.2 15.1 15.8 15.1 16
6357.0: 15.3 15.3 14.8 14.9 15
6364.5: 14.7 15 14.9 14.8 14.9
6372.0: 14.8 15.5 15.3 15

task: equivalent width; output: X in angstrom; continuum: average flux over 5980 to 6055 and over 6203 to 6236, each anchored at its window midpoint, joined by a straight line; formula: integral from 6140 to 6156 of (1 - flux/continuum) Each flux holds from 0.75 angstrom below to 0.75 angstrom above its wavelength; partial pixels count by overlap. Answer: 0.1 angstrom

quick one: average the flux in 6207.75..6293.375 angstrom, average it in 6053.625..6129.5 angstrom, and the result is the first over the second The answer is 0.97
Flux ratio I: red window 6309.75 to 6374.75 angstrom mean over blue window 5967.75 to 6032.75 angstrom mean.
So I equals 0.94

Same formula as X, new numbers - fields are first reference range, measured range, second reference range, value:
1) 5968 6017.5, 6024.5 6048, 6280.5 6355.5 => -0.22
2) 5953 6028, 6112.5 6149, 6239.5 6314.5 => 0.17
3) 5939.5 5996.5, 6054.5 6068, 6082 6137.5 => 0.09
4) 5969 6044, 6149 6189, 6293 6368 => 0.57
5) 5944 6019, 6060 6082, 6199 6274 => -0.13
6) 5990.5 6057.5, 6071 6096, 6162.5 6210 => -0.25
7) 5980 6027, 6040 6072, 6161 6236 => -0.36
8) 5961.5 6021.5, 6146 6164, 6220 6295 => 0.03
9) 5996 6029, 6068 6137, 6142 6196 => -1.06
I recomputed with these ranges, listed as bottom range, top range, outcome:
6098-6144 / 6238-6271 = 0.96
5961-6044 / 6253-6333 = 0.94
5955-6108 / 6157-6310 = 0.95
